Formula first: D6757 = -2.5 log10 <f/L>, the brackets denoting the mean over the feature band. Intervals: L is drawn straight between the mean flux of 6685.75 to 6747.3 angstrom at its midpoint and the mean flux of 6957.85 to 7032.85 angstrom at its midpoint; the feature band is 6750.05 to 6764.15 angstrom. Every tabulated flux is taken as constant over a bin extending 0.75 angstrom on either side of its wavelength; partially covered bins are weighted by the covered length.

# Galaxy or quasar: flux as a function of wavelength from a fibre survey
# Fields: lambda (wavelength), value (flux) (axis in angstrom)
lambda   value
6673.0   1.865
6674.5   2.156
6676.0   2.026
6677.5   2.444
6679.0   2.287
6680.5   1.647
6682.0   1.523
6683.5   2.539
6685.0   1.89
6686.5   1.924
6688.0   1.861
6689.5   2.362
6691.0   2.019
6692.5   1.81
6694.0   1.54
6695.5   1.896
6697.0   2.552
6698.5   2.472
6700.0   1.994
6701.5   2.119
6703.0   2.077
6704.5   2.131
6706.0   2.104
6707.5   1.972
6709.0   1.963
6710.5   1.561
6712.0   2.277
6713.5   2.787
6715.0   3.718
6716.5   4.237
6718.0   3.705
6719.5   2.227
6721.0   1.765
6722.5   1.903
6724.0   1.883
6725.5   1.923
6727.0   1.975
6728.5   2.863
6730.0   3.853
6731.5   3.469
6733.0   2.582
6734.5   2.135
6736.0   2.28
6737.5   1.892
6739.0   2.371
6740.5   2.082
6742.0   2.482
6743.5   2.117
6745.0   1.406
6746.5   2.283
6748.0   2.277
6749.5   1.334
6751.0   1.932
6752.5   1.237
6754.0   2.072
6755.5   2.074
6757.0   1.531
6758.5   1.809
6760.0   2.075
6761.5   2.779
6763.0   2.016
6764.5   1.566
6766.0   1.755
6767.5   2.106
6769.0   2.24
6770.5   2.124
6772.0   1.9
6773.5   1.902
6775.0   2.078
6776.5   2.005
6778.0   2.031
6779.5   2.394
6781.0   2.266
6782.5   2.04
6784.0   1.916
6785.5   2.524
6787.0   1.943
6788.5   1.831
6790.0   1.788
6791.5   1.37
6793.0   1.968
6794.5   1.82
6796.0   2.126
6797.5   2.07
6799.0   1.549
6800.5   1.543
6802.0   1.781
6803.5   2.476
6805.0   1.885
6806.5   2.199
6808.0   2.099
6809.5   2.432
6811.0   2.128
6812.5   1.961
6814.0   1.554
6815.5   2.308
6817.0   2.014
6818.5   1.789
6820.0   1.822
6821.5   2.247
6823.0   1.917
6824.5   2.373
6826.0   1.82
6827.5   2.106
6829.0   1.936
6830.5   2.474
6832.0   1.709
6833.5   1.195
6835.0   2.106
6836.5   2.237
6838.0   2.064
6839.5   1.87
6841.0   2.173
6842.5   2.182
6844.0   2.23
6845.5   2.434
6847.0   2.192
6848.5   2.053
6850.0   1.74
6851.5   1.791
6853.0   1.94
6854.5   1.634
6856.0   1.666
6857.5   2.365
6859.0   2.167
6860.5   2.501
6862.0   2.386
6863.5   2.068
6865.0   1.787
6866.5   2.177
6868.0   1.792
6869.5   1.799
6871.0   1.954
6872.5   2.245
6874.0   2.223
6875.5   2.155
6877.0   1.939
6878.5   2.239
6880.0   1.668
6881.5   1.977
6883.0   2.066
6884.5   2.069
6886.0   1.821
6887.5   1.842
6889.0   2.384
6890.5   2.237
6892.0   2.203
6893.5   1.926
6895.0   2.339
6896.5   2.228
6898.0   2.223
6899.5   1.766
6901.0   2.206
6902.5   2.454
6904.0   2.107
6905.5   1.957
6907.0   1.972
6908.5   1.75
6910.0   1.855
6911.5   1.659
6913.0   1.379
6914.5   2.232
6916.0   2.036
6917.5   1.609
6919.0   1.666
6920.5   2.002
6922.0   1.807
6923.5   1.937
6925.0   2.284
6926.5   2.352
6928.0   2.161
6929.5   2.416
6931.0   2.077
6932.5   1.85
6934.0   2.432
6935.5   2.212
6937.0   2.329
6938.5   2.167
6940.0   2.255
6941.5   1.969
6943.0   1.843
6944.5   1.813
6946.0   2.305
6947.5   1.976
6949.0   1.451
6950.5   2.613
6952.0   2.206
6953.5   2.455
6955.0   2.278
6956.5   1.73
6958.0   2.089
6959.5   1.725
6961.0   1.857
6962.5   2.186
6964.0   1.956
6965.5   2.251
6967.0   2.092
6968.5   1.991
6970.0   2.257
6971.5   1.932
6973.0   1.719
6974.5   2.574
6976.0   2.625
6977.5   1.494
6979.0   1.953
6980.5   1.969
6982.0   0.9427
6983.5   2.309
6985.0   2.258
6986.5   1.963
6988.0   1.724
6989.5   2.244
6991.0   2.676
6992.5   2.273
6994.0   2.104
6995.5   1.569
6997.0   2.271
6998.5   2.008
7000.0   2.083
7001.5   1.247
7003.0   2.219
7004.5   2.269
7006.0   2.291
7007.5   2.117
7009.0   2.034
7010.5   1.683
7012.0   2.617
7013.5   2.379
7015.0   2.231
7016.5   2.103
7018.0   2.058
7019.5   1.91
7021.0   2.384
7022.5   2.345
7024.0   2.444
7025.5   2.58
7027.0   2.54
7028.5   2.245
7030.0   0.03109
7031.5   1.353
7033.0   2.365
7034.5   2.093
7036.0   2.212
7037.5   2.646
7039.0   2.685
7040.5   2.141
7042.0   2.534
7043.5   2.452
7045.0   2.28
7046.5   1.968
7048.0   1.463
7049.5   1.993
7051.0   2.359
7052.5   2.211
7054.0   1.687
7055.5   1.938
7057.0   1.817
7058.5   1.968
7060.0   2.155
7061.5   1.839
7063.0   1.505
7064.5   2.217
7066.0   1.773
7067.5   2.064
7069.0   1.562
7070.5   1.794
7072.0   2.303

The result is 0.18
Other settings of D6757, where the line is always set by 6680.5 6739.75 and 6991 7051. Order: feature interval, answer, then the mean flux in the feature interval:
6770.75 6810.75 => 0.13 mag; 2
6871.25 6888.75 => 0.09 mag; 2.03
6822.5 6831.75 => 0.07 mag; 2.09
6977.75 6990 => 0.13 mag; 1.9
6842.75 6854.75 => 0.10 mag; 2.02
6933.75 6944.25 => 0.01 mag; 2.14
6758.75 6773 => 0.11 mag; 2.05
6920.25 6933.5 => 0.03 mag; 2.11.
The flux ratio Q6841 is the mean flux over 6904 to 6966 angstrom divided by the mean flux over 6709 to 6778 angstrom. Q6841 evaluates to 0.9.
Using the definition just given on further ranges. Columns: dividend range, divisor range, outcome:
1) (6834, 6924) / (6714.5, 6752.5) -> 0.84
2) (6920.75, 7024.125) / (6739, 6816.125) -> 1.05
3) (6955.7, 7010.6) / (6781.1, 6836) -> 1.03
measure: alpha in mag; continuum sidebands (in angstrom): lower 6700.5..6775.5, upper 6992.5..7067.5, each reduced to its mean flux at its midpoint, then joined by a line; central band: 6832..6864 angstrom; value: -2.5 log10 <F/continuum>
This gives 0.06 mag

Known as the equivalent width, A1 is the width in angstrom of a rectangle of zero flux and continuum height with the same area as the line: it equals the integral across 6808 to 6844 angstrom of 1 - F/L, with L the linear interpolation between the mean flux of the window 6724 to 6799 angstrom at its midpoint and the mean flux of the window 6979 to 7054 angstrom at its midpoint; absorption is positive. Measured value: 1.1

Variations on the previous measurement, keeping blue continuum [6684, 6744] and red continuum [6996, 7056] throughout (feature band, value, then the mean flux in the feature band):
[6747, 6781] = 4.6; 1.97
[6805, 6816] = 0.9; 2.08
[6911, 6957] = 2.5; 2.05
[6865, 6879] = 1.1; 2.04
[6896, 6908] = 0.5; 2.1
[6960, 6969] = 0.4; 2.05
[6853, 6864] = 0.6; 2.1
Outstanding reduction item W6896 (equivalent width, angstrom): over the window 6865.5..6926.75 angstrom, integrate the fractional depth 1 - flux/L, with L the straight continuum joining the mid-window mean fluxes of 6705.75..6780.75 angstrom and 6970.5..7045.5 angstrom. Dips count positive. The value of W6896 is 4.1 angstrom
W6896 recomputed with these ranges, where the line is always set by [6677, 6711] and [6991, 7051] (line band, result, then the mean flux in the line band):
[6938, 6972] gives 0.6 angstrom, 2.06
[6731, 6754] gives -0.7 angstrom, 2.11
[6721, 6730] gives -0.8 angstrom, 2.23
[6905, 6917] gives 1.4 angstrom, 1.85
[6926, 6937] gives -0.7 angstrom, 2.22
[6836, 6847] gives -0.5 angstrom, 2.17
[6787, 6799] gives 1.3 angstrom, 1.84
